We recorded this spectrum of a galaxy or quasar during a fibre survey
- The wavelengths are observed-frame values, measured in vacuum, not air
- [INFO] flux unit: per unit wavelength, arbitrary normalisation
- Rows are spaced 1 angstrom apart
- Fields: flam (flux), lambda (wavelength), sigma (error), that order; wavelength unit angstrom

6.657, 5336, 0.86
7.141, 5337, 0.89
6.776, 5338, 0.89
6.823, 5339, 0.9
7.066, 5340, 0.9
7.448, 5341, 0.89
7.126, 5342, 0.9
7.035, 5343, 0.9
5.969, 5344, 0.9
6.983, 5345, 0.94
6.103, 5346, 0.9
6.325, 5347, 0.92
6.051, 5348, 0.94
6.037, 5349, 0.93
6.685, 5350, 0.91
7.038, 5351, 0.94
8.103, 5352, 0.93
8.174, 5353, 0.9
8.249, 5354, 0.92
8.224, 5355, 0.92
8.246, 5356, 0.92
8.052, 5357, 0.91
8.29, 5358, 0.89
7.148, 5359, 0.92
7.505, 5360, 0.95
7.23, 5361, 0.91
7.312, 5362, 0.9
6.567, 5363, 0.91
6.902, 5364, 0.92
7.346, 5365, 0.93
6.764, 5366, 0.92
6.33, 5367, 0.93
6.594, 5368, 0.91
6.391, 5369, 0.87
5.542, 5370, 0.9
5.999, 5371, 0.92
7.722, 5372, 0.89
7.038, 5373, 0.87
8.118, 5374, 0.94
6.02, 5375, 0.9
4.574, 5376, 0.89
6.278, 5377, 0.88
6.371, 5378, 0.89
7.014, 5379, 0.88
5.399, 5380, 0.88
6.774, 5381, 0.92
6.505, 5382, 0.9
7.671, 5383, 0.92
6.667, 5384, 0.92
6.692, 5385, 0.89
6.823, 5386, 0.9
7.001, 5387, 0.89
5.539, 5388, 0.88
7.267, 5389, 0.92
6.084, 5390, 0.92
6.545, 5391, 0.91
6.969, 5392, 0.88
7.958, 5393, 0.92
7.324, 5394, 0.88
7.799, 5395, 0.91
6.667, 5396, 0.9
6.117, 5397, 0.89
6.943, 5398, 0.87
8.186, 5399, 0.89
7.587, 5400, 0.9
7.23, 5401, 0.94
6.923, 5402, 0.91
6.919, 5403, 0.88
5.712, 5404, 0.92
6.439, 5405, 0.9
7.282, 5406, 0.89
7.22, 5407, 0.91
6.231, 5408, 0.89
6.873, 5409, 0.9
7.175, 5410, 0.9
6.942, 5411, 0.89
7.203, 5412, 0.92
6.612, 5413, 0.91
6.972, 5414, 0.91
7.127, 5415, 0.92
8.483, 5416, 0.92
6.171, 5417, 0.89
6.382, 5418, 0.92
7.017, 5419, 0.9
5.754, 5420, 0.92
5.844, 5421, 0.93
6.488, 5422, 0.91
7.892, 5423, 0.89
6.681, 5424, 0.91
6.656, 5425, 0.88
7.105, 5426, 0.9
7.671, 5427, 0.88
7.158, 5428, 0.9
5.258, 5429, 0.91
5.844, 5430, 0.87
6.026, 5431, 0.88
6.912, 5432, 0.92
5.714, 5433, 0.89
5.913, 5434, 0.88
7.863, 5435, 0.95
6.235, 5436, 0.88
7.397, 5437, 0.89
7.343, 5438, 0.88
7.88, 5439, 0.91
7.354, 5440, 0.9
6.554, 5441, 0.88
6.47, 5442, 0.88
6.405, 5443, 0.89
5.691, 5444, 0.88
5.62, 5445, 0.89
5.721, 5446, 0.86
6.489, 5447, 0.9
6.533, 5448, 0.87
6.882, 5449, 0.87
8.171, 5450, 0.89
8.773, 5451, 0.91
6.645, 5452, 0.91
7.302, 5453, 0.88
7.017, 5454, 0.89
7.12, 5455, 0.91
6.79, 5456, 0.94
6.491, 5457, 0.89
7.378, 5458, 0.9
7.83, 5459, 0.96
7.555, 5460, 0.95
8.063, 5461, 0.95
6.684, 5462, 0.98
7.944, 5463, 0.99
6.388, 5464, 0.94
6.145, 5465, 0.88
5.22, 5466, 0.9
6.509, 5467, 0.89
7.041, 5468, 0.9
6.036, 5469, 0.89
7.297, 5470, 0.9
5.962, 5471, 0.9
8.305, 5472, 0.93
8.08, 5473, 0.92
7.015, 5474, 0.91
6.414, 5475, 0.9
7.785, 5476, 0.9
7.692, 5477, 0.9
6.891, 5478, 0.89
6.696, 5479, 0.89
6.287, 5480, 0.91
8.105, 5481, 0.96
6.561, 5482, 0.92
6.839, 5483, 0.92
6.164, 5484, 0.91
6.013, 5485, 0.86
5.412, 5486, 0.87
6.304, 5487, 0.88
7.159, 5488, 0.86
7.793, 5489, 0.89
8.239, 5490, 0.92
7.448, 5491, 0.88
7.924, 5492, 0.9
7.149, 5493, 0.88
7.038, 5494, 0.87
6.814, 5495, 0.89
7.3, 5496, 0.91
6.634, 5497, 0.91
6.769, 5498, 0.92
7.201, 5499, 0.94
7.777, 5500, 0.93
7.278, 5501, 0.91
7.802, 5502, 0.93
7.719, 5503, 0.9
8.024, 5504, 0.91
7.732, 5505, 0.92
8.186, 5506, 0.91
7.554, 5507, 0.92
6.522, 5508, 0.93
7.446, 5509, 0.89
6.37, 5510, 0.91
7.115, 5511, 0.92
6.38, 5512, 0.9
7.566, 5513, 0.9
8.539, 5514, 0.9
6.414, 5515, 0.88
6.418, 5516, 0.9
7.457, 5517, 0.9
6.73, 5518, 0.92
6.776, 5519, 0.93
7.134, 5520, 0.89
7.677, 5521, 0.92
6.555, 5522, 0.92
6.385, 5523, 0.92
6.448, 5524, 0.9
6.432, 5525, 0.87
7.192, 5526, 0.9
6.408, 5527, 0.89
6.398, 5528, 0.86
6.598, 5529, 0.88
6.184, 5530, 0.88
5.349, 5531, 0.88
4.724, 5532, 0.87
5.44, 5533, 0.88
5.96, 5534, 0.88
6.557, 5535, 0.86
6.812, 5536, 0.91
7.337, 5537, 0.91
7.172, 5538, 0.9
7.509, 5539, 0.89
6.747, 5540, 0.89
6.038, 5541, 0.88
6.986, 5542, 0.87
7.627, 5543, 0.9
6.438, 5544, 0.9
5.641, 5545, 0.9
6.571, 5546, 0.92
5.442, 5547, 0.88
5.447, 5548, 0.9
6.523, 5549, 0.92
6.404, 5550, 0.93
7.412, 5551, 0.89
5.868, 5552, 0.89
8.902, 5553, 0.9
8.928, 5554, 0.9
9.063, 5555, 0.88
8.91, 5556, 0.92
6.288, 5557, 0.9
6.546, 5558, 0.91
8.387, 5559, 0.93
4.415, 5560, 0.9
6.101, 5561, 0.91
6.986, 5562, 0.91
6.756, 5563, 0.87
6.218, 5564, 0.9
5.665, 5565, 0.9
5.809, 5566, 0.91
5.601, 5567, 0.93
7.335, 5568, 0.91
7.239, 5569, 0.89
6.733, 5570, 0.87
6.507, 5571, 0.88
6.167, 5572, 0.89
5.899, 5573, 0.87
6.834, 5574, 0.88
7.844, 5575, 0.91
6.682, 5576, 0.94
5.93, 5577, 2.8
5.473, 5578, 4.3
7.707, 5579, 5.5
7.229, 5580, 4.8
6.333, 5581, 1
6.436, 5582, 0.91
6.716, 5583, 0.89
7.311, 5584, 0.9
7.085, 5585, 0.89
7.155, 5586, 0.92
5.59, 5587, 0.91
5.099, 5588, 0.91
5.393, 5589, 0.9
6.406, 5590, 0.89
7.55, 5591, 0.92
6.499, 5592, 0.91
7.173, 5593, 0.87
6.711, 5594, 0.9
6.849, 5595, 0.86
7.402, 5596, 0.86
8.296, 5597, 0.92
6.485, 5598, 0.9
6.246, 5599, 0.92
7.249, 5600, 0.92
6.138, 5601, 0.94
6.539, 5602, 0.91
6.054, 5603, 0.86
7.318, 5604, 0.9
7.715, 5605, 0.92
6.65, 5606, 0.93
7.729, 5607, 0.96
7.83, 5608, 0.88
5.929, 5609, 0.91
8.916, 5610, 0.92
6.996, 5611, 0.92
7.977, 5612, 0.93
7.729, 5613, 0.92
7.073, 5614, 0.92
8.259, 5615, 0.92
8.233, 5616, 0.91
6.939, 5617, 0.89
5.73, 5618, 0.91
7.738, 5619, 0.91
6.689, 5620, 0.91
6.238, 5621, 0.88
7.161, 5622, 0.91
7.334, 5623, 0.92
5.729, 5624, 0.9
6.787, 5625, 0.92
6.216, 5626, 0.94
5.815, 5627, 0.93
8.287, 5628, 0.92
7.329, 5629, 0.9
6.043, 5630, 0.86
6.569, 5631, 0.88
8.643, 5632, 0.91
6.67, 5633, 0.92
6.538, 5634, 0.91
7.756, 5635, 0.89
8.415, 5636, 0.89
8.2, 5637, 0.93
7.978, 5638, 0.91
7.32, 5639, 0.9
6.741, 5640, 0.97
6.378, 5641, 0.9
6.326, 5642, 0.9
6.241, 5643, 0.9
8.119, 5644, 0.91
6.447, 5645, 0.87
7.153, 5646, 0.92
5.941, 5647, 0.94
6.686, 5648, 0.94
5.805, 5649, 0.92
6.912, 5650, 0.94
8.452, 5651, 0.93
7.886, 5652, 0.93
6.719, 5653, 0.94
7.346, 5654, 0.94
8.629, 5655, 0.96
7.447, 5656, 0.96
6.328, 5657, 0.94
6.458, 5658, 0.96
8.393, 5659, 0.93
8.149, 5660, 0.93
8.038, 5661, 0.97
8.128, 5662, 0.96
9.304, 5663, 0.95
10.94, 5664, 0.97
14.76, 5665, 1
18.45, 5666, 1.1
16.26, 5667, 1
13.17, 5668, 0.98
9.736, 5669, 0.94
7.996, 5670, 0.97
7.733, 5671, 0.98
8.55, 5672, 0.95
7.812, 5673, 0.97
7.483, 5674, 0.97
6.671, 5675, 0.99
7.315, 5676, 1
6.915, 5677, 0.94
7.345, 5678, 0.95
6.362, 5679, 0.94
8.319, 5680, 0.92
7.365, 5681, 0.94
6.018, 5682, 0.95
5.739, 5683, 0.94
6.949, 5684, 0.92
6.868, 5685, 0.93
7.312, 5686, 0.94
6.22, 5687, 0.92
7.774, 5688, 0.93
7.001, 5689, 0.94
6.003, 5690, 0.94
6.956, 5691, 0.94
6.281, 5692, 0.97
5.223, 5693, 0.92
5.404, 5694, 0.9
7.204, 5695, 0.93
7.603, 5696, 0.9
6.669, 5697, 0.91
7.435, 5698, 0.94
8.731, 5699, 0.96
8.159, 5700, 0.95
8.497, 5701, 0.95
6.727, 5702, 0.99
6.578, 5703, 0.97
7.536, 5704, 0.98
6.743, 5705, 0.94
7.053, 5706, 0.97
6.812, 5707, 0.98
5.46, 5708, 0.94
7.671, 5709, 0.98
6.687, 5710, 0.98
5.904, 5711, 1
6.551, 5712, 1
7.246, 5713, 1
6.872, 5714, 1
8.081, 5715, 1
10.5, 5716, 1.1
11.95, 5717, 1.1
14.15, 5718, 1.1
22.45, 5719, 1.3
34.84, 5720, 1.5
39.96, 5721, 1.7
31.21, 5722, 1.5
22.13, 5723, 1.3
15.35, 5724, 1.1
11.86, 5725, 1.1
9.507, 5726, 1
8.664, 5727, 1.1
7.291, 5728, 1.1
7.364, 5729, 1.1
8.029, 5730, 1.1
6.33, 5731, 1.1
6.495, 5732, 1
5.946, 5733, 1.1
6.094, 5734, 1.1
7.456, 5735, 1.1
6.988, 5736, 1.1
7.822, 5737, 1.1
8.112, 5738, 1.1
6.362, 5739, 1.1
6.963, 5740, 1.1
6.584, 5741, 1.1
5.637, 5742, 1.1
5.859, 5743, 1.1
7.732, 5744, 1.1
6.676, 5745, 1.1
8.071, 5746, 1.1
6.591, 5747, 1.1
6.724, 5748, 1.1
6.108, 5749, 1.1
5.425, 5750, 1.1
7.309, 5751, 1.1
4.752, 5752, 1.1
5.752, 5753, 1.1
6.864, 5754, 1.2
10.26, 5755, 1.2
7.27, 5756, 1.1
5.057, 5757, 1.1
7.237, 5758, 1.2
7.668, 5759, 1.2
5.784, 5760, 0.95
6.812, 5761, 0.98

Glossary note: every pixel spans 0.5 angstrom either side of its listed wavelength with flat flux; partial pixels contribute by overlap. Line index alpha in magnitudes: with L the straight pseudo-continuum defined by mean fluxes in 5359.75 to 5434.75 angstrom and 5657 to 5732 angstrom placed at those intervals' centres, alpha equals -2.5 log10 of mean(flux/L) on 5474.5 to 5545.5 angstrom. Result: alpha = 0.14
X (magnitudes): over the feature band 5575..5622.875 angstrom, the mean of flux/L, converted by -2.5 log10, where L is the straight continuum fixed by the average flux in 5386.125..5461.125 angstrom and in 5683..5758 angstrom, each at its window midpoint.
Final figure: 0.16 mag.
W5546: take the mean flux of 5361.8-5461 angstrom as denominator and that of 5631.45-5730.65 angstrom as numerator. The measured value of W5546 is 1.33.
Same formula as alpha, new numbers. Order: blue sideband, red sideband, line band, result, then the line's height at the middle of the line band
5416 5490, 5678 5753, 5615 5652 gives 0.17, 8.22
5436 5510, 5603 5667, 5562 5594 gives 0.14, 7.44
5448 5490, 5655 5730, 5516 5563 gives 0.17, 7.84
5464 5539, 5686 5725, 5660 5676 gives -0.03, 9.92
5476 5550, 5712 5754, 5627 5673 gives 0.11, 9.05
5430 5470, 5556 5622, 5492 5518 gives -0.07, 6.81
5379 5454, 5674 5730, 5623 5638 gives 0.25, 8.92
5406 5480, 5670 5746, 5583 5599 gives 0.19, 8.03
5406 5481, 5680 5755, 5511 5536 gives 0.13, 7.45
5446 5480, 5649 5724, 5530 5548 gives 0.24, 7.88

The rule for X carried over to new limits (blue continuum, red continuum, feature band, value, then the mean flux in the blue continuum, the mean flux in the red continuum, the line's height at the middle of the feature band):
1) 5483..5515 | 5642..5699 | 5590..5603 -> 0.10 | 7.19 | 7.86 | 7.57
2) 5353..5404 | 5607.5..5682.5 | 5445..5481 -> 0.03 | 6.95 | 7.79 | 7.22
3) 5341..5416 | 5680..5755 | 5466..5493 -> 0.08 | 6.92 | 8.86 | 7.5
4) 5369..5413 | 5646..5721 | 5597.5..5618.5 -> 0.15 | 6.77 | 8.68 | 8.19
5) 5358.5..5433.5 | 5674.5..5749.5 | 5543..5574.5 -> 0.18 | 6.76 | 8.91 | 7.87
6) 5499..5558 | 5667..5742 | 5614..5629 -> 0.17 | 6.92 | 9.17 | 8.11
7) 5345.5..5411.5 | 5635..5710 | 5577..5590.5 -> 0.16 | 6.91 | 7.72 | 7.47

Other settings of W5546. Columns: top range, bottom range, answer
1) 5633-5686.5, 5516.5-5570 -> 1.20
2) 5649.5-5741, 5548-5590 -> 1.37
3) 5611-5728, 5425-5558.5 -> 1.27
